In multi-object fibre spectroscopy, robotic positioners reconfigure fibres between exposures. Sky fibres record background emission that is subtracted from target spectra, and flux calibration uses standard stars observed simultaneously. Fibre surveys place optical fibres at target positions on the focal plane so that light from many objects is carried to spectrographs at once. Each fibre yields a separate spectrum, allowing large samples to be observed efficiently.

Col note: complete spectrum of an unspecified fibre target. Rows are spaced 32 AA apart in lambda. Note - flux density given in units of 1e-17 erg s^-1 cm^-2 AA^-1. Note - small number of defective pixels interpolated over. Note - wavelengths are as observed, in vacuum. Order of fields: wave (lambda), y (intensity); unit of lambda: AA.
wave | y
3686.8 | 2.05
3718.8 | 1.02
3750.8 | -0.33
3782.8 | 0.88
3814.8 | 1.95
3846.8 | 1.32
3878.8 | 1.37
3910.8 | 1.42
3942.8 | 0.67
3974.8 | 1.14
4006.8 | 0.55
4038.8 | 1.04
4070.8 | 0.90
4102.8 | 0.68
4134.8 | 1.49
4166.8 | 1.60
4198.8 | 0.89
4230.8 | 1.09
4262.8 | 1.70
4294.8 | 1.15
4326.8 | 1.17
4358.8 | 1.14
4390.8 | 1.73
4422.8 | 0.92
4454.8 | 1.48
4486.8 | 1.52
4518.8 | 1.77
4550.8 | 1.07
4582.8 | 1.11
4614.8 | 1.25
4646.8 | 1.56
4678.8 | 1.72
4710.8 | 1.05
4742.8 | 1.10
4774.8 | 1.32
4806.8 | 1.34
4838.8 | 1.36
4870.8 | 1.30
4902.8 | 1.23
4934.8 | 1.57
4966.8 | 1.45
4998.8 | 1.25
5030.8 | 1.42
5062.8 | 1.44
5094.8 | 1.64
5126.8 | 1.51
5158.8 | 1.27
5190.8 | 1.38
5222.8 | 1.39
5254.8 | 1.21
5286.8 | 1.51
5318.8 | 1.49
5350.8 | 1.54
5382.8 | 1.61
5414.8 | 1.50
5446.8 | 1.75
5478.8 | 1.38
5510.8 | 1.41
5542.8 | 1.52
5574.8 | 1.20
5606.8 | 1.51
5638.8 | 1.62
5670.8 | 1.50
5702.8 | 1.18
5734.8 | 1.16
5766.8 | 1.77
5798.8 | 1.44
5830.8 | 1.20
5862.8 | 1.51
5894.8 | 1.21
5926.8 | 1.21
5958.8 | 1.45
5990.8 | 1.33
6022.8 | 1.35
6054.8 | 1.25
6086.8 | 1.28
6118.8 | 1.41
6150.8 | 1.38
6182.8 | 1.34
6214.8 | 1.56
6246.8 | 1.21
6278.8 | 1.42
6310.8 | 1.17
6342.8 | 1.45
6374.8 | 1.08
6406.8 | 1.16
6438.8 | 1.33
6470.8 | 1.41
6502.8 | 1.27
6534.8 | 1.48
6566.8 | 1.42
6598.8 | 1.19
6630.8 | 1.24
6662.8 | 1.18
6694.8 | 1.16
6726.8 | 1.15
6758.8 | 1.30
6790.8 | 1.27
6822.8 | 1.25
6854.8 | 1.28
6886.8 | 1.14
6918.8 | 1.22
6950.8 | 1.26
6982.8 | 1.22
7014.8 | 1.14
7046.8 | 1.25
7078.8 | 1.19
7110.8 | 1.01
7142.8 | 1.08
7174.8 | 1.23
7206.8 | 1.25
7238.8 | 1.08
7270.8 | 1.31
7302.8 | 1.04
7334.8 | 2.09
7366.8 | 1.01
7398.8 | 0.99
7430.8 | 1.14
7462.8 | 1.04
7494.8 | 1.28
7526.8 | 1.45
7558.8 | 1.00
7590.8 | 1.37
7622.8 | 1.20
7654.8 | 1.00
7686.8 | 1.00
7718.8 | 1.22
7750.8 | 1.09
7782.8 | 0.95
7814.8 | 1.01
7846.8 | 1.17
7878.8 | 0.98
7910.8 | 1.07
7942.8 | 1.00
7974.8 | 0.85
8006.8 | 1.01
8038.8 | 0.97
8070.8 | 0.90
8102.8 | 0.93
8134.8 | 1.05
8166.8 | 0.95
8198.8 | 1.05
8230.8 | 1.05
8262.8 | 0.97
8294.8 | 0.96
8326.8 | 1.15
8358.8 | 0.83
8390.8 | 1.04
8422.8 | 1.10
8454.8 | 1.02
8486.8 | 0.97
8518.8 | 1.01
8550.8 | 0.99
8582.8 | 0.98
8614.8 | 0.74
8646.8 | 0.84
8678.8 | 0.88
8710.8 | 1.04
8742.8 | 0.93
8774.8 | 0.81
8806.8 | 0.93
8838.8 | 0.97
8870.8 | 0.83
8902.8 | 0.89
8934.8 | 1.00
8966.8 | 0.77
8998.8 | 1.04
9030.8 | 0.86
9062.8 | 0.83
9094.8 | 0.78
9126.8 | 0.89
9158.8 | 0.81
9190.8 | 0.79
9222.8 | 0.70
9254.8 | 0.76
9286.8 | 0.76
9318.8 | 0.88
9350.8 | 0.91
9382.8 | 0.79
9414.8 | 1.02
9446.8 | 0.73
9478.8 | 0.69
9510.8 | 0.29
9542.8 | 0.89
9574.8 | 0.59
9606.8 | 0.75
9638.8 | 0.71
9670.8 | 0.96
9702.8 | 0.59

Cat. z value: 0.119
